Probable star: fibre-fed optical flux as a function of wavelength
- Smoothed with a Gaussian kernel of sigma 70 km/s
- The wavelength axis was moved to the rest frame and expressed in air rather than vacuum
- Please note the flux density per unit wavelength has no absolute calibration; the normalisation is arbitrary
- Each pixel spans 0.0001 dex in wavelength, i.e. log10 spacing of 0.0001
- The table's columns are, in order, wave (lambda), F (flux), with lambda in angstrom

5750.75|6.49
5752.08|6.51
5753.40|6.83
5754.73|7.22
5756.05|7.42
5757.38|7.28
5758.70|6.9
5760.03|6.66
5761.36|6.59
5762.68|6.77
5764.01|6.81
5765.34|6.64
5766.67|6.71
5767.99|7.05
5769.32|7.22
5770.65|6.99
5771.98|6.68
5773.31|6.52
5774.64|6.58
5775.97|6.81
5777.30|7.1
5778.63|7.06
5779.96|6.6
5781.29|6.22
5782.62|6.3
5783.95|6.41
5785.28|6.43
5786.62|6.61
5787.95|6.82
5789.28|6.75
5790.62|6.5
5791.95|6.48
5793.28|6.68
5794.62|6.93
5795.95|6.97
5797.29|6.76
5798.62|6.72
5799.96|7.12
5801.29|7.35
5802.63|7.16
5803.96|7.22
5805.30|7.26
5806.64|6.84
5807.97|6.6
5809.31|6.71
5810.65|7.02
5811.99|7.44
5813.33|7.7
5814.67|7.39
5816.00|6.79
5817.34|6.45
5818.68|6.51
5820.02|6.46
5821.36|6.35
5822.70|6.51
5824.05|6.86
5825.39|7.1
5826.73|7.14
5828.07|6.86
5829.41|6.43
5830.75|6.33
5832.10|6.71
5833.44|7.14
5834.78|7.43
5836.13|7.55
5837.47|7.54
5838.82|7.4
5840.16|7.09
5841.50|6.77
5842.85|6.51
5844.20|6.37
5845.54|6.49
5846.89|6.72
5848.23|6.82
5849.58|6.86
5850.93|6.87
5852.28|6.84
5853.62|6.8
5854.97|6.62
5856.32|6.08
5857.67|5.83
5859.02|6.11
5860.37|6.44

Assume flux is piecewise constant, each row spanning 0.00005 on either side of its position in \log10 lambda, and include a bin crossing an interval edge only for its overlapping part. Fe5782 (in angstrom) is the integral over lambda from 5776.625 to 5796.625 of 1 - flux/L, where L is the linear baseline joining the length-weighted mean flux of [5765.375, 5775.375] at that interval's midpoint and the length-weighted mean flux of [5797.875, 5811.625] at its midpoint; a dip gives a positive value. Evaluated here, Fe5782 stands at 0.7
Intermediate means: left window 6.81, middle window 6.66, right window 7.01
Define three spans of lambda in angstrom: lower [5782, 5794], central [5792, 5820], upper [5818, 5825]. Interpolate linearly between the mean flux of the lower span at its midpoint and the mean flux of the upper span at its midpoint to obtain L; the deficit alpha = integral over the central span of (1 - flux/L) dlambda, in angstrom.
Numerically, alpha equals -1.7 angstrom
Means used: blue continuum 6.55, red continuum 6.55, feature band 6.96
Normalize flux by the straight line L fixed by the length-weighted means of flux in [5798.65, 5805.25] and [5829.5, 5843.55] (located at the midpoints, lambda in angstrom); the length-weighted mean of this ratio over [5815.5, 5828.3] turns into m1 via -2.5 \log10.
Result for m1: 0.061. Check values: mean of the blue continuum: 7.17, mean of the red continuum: 7.02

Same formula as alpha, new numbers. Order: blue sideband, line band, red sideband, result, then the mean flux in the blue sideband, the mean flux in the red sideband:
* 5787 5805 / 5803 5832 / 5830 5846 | 0.26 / 6.89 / 6.95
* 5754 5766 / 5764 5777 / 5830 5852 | 0.20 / 6.92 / 6.91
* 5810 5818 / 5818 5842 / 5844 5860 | -0.08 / 7.14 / 6.54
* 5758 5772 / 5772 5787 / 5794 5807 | 0.67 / 6.83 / 7.04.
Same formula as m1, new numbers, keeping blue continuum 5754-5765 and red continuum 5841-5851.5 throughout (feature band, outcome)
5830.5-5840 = -0.08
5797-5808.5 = -0.03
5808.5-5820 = -0.03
